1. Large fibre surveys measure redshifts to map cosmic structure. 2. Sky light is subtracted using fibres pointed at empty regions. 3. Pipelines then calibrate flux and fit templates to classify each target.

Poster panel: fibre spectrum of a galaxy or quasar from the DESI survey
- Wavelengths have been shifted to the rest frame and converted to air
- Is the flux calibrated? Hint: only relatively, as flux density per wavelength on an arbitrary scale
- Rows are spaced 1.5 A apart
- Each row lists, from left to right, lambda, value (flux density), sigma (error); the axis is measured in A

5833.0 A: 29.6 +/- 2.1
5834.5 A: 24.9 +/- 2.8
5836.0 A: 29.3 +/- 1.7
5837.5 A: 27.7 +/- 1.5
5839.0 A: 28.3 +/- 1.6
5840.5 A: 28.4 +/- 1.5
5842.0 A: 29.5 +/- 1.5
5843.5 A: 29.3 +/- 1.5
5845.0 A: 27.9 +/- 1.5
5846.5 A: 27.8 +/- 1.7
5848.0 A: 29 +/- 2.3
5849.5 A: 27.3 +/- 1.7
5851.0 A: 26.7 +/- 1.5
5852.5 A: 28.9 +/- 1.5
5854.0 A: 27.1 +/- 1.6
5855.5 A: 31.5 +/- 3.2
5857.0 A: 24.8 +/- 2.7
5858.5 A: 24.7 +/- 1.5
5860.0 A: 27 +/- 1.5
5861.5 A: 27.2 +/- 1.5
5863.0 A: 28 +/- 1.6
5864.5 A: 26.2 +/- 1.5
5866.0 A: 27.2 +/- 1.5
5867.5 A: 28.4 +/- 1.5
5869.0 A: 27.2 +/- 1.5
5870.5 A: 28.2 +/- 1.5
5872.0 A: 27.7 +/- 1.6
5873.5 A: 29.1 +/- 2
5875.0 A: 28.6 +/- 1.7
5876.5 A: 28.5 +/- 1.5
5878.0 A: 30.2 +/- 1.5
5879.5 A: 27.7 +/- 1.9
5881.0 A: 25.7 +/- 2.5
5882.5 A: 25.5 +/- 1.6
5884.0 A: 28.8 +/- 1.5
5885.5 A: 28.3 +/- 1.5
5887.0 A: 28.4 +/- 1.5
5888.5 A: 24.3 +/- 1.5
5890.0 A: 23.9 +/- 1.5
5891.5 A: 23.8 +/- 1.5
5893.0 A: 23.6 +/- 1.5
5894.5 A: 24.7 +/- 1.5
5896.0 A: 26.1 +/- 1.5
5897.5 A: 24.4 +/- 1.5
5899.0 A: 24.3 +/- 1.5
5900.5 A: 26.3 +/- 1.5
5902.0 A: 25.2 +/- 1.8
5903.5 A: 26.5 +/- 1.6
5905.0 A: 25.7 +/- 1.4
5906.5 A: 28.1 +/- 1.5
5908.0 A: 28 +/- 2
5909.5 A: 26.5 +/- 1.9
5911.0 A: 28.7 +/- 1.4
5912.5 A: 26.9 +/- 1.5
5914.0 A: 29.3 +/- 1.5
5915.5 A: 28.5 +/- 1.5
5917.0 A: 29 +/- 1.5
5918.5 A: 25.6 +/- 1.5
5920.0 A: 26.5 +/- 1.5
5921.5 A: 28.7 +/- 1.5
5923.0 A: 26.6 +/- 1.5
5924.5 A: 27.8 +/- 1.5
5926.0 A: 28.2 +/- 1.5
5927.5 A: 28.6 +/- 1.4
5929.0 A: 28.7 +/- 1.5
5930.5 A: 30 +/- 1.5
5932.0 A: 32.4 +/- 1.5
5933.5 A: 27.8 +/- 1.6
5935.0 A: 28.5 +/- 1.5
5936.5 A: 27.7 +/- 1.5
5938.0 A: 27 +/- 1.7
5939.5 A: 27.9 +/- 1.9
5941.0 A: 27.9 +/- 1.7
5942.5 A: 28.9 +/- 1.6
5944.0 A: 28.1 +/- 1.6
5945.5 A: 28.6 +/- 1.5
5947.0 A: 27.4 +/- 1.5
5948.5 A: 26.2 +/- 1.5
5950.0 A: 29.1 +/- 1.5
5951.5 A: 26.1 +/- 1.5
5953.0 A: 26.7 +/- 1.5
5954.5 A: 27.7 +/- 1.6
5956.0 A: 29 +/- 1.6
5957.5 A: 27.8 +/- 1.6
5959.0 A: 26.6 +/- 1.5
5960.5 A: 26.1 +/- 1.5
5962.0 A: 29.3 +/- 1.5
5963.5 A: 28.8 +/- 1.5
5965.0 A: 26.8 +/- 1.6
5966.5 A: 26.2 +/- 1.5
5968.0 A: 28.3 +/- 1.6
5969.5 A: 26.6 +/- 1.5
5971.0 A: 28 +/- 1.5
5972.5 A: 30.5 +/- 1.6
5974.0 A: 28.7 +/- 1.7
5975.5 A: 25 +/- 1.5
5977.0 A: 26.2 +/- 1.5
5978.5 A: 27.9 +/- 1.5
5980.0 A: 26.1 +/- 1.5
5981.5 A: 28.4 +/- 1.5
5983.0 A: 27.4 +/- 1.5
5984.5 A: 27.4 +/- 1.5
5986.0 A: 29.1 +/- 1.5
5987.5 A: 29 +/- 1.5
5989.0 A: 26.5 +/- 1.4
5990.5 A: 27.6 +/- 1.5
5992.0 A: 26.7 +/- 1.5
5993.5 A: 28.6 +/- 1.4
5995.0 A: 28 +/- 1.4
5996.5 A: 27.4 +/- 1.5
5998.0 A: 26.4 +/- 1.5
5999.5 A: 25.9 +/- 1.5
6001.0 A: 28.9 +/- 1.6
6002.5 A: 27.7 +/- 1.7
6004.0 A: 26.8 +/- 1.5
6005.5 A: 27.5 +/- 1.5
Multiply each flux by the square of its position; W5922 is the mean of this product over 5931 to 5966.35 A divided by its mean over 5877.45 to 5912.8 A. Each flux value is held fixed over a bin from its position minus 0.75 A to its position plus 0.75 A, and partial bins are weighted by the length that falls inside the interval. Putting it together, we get 1.1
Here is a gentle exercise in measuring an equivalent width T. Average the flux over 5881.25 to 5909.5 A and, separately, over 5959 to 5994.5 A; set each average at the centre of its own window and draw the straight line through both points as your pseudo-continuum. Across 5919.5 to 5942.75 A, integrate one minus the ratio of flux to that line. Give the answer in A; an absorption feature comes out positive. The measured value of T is -1.47 A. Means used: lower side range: 25.9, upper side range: 27.6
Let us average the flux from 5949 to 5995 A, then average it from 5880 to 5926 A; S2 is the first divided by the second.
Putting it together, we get 1.0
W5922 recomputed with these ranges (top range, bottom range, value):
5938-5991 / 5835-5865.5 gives 1.03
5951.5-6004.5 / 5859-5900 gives 1.06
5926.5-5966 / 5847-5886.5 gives 1.04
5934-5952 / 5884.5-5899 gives 1.12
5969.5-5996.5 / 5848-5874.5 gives 1.05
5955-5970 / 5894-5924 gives 1.05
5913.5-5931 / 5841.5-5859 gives 1.03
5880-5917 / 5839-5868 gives 0.97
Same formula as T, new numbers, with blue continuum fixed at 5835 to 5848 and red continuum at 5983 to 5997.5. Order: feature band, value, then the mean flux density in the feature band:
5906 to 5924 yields 0.3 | 27.7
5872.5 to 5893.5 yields 1.0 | 26.9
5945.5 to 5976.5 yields 0.4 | 27.6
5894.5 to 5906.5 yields 1.1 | 25.6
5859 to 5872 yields 0.4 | 27.4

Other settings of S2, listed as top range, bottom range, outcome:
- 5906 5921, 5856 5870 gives 1.03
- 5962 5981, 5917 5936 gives 0.97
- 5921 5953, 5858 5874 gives 1.03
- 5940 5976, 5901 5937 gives 0.99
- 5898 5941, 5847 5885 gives 1.00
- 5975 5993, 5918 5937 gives 0.97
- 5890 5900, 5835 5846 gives 0.86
